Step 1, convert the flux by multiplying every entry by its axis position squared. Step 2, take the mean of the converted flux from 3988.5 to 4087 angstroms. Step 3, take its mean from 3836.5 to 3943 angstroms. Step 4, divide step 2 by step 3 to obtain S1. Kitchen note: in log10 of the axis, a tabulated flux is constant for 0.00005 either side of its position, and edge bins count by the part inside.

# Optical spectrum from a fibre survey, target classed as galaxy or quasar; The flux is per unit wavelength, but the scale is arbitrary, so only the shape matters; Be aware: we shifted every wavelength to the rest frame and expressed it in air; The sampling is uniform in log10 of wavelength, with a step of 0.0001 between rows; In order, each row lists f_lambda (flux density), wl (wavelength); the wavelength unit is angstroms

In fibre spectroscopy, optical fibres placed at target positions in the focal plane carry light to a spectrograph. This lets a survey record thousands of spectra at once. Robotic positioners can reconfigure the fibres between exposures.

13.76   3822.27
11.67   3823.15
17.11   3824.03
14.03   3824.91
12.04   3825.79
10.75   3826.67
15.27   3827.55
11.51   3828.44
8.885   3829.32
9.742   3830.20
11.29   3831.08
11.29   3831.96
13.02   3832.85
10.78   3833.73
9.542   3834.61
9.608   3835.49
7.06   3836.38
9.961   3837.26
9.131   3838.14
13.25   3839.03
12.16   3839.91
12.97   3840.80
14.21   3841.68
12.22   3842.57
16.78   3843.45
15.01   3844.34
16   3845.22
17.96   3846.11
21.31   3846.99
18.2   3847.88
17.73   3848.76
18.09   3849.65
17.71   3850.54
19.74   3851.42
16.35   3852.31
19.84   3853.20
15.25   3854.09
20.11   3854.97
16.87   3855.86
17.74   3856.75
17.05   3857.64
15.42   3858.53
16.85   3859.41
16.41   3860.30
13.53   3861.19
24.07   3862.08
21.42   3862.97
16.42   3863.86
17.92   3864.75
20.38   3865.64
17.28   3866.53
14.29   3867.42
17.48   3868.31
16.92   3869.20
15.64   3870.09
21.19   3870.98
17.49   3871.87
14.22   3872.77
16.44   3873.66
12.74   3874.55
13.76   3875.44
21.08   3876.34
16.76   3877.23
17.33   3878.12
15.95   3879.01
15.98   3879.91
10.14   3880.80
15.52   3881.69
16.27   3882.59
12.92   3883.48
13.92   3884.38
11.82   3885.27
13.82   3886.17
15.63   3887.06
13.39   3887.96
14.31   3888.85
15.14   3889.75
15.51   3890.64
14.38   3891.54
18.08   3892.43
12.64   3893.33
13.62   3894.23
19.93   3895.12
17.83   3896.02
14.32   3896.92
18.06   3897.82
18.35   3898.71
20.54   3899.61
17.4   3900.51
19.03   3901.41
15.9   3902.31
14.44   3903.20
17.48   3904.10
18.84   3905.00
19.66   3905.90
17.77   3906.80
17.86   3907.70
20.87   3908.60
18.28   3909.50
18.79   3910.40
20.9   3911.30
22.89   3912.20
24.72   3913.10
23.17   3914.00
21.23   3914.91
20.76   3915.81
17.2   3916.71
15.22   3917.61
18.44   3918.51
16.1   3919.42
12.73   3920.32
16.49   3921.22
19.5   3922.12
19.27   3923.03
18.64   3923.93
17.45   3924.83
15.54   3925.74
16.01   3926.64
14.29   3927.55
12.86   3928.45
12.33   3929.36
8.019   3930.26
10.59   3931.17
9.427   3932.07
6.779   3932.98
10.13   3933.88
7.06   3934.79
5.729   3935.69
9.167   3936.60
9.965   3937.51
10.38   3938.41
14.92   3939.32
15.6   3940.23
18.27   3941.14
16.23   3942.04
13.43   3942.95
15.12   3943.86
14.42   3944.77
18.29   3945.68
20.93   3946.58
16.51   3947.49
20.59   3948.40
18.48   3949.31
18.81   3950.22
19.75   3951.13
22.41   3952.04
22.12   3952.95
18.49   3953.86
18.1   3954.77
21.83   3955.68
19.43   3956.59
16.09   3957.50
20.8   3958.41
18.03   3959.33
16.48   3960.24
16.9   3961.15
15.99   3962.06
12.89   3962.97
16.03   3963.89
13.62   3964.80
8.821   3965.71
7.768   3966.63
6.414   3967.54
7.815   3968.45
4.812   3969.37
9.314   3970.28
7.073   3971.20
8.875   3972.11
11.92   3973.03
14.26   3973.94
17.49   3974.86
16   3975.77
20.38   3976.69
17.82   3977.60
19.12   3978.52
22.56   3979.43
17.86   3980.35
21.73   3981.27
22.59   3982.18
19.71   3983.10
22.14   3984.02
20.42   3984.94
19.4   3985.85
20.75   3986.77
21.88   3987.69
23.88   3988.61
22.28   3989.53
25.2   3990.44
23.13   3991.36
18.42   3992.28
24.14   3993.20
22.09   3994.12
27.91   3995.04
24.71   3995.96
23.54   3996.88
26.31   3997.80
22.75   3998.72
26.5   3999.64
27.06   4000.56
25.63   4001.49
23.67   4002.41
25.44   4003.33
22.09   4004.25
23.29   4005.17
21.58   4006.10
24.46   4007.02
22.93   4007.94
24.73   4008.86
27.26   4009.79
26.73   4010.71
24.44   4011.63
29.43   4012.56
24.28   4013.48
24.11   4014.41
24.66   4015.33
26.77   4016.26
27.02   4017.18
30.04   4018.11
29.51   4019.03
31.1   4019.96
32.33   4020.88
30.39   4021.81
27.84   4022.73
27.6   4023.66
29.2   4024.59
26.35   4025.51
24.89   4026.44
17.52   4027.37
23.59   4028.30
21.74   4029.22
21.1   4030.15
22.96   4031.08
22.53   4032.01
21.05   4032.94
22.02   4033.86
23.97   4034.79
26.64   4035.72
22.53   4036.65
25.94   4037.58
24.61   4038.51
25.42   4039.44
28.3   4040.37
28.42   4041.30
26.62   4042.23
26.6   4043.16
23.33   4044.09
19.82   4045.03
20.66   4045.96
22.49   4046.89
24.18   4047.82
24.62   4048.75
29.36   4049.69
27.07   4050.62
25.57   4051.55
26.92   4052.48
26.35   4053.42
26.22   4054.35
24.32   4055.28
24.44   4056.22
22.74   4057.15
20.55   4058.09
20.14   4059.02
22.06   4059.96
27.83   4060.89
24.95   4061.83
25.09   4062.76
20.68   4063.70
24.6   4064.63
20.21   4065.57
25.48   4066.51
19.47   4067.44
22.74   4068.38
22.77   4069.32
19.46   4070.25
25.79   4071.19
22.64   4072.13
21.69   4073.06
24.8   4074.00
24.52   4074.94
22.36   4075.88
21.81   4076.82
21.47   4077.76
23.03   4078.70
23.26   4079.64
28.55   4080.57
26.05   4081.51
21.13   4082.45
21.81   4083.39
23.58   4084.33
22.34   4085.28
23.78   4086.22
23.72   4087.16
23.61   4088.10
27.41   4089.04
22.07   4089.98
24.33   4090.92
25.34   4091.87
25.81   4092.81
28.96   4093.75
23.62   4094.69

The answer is 1.6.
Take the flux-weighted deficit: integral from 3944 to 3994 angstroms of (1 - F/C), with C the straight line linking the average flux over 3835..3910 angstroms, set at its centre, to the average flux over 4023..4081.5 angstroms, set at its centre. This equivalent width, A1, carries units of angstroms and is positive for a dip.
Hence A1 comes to 7.23 angstroms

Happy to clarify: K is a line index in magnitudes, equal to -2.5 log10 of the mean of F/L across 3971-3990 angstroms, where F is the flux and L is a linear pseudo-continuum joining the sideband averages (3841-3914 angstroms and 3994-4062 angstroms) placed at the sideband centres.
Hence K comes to 0.21 mag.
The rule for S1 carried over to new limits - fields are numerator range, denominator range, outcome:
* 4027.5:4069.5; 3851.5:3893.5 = 1.61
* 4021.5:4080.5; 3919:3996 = 1.54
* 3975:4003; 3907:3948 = 1.47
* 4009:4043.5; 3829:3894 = 1.83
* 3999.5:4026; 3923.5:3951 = 1.97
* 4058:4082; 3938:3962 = 1.39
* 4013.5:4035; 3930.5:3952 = 1.90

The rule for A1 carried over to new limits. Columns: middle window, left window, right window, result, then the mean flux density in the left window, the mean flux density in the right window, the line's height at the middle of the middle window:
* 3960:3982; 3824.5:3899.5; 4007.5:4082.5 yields 7.36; 15.3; 24.6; 20.9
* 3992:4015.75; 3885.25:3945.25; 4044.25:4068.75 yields -4.34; 15.8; 23.8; 20.8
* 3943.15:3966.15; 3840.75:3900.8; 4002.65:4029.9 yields 4.49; 16.5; 25.9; 21.9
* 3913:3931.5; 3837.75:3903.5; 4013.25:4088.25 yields 1.99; 16.3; 24.4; 18.6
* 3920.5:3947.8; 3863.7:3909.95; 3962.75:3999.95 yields 5.52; 16.4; 18.1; 17.2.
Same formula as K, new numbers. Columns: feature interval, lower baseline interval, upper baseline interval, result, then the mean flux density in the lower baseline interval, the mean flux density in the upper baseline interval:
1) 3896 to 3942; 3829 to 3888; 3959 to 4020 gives 0.10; 15.4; 20.5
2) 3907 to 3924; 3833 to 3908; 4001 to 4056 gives -0.03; 16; 25.3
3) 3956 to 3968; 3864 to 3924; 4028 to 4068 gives 0.34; 17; 24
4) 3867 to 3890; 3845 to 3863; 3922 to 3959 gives 0.12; 17.9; 15.4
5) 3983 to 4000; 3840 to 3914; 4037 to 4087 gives -0.08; 17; 23.9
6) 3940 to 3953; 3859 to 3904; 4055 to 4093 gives 0.04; 16.3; 23.4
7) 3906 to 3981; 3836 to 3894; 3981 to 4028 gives 0.30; 15.9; 24.8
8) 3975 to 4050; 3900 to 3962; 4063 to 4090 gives -0.19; 16.6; 23.2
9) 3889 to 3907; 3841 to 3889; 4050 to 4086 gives 0.05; 16.5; 23.6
